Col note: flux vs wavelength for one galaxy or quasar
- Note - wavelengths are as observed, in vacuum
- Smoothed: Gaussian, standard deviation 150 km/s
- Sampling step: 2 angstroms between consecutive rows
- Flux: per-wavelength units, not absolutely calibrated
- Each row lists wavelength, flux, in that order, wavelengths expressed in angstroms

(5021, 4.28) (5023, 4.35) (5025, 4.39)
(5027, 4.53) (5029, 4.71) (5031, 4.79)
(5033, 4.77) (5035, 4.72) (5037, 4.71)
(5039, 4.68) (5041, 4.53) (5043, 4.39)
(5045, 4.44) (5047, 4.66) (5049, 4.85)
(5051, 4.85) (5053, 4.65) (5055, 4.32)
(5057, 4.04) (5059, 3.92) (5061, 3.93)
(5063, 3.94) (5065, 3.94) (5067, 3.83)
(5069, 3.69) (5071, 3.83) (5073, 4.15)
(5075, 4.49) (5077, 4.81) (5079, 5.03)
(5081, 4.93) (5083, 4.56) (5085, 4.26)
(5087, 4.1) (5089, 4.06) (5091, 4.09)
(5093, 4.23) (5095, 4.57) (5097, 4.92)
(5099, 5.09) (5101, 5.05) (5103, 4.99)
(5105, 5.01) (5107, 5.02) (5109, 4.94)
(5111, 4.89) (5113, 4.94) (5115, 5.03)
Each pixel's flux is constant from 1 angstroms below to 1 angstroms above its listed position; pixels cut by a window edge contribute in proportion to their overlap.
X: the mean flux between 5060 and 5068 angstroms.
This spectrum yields 3.91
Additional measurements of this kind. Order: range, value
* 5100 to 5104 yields 5.02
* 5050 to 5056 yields 4.61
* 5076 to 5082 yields 4.92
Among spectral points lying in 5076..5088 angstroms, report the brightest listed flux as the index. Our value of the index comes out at 5.03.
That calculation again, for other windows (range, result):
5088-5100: 5.09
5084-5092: 4.26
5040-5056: 4.85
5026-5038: 4.79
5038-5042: 4.68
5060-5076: 4.49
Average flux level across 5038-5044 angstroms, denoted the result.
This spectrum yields 4.53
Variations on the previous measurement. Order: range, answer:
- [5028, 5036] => 4.75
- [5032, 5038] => 4.73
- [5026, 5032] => 4.68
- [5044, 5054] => 4.69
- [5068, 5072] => 3.76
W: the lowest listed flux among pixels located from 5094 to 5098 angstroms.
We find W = 4.57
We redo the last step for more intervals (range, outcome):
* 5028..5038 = 4.71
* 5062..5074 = 3.69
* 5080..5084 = 4.56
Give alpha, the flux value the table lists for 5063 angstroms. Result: 3.94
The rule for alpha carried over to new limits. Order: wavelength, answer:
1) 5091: 4.09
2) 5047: 4.66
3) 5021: 4.28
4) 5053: 4.65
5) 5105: 5.01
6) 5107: 5.02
